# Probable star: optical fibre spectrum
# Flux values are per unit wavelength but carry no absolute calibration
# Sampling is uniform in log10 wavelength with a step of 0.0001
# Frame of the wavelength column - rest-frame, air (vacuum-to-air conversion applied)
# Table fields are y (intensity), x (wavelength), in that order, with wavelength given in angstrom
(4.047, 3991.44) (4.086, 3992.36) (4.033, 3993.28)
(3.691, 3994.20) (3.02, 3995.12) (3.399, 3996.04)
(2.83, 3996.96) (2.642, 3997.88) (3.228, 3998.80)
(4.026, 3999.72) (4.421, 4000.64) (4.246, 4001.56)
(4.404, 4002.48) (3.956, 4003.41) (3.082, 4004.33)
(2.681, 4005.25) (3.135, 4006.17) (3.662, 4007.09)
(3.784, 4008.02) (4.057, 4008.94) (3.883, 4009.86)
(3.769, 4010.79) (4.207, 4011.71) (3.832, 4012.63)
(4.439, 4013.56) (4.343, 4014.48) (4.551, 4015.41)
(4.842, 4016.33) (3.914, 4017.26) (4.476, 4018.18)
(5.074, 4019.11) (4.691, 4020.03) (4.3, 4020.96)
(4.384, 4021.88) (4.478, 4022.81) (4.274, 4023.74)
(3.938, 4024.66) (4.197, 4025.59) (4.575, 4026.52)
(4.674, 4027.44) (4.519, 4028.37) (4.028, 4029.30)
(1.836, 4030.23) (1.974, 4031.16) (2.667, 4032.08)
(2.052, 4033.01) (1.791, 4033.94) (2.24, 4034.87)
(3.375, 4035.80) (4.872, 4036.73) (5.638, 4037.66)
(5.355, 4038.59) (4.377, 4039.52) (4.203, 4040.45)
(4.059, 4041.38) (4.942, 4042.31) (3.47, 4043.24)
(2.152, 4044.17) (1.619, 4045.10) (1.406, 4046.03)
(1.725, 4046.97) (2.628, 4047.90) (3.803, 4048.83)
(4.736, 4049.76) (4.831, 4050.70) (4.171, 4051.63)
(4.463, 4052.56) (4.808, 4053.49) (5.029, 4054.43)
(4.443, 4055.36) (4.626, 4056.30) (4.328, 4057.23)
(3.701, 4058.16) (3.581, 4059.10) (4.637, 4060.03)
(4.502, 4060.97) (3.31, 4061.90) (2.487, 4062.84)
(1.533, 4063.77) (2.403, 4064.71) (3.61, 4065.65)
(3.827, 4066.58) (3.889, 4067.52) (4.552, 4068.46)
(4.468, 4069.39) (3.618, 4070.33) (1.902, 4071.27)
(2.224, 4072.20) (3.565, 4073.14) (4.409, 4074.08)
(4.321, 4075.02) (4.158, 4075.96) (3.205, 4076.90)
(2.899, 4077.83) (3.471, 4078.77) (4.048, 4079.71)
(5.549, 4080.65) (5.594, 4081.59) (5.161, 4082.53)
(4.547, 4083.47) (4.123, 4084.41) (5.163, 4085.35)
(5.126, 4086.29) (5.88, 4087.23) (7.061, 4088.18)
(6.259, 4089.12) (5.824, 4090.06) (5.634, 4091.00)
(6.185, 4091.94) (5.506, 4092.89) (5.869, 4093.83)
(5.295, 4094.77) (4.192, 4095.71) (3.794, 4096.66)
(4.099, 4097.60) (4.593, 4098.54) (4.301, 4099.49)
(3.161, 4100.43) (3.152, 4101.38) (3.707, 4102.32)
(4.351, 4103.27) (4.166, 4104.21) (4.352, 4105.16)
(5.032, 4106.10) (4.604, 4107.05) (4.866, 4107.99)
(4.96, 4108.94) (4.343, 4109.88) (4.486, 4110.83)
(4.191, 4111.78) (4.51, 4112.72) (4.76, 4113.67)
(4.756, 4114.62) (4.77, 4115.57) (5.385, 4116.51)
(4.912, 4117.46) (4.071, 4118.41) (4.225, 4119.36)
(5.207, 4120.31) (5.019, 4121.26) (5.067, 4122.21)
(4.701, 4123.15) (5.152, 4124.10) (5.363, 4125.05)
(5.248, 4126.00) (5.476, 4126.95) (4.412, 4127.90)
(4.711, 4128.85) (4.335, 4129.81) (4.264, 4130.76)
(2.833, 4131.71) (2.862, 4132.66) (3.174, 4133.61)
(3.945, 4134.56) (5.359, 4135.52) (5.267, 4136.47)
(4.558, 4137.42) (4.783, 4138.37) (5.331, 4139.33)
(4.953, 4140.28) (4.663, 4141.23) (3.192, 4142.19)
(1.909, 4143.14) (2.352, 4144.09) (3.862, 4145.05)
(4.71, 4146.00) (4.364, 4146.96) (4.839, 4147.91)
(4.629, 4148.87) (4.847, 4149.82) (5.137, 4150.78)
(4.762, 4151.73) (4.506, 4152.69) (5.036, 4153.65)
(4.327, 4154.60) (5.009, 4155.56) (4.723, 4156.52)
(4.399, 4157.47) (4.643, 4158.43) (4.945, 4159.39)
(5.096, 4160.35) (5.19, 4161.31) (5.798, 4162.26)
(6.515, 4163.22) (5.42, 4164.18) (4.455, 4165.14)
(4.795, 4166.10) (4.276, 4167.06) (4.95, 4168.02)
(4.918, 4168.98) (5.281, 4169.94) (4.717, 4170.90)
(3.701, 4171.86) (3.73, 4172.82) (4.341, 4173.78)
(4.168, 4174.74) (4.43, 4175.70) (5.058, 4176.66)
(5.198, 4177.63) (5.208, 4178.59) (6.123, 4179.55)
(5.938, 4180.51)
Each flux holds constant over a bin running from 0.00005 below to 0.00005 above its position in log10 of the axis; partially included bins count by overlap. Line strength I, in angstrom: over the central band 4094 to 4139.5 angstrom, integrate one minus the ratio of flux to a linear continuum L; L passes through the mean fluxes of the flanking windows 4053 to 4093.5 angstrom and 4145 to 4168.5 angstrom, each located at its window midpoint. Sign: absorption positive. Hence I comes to 0.9 angstrom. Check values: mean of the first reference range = 4.31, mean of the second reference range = 4.87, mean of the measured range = 4.51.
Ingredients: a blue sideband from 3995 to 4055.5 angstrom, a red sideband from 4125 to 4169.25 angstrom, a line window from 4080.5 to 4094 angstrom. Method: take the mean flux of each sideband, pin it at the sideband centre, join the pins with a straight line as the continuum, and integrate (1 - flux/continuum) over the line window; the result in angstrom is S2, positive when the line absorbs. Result -4.4 angstrom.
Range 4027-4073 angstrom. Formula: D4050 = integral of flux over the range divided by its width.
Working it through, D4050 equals 3.57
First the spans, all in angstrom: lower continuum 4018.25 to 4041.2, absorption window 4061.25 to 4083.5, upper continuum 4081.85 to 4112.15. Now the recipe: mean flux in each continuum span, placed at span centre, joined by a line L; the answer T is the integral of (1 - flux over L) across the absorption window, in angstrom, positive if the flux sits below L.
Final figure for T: 4.00 angstrom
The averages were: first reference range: 3.91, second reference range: 4.82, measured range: 3.69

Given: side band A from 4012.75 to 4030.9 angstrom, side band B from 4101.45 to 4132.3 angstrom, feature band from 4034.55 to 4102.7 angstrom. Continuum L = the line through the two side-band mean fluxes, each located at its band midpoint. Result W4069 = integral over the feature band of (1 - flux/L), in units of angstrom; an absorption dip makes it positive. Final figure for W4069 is 4.58 angstrom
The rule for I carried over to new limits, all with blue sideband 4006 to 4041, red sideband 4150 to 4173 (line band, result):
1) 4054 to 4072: 2.3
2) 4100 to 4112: 0.6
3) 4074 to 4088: -0.7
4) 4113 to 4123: -0.5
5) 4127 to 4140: 0.9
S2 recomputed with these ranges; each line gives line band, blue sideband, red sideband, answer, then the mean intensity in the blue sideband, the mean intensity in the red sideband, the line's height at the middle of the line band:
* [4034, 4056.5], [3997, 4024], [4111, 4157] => 1.75 angstrom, 4.01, 4.51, 4.15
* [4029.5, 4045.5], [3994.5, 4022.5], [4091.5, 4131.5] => 3.00 angstrom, 3.91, 4.64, 4.12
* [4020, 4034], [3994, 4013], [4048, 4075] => 0.11 angstrom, 3.62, 3.83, 3.7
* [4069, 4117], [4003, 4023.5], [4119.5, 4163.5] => -1.61 angstrom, 4.07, 4.59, 4.39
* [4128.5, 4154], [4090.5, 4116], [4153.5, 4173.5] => 2.62 angstrom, 4.58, 4.85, 4.75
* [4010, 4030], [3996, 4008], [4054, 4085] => -3.86 angstrom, 3.53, 3.87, 3.62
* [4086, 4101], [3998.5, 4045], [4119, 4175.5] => -3.08 angstrom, 3.89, 4.58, 4.29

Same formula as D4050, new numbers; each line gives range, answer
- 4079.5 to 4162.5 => 4.67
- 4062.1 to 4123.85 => 4.42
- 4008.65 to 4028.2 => 4.33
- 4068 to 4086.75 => 4.11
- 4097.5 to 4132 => 4.54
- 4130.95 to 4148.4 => 4.06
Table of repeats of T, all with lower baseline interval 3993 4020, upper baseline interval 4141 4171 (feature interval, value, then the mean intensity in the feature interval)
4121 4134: 0.0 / 4.47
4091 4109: -0.9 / 4.55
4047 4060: -0.2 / 4.17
